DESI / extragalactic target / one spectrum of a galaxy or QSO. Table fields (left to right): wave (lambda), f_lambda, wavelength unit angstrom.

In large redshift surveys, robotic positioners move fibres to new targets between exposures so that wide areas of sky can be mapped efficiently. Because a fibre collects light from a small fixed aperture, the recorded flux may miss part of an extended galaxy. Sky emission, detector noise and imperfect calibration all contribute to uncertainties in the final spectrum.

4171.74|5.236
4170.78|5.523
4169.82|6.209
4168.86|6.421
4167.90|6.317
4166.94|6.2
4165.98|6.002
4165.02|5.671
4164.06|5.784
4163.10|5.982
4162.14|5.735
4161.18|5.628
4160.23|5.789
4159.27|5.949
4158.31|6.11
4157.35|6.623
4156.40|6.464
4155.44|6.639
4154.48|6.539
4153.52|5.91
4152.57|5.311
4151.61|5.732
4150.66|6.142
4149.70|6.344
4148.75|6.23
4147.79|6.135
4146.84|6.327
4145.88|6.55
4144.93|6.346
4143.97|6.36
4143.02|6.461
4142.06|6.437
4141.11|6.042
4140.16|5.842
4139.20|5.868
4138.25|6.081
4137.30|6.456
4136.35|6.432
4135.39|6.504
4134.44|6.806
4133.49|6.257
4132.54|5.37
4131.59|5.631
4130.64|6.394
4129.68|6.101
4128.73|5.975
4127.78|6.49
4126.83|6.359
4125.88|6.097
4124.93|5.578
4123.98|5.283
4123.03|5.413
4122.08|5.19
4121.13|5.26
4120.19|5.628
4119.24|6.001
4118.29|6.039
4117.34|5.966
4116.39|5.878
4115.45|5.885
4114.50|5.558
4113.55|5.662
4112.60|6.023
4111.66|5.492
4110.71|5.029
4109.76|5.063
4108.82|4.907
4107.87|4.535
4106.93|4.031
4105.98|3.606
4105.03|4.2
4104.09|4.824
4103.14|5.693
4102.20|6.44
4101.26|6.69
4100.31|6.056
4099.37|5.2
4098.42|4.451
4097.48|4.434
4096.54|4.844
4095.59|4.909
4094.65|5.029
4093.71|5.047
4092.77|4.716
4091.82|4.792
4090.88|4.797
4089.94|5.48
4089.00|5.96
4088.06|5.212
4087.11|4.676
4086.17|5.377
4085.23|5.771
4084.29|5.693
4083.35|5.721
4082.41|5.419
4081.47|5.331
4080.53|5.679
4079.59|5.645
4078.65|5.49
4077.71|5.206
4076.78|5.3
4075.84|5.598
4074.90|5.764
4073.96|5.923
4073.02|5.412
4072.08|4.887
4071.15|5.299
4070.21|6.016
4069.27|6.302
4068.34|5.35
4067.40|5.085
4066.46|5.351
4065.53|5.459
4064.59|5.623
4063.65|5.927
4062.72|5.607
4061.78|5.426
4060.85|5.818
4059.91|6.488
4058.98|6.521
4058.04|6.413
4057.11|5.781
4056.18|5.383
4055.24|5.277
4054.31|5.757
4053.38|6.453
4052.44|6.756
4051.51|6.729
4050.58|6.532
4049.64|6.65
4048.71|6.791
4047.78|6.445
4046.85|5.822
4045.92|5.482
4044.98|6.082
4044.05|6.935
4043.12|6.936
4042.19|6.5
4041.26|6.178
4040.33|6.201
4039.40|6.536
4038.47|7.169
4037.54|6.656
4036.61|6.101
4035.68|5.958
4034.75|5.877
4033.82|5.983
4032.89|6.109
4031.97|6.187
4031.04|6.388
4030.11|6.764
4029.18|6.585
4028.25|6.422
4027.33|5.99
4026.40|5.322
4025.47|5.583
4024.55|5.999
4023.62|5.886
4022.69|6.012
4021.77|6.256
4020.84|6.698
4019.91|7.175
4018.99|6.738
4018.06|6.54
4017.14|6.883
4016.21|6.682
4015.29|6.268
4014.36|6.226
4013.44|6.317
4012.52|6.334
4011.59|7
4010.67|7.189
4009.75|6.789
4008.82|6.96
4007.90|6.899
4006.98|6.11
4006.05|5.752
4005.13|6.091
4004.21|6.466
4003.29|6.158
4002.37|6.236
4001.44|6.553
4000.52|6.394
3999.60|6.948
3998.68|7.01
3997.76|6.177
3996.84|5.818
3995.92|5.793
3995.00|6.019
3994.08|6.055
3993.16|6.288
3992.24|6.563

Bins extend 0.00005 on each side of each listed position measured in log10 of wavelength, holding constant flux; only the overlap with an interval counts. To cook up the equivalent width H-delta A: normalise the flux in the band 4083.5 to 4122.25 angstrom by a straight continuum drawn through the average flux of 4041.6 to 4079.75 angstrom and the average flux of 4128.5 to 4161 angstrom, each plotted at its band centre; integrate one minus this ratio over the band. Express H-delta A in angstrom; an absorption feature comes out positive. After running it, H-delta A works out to 4.9 angstrom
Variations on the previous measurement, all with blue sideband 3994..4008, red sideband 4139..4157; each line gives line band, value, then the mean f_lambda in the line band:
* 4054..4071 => 1.3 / 5.75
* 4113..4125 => 1.1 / 5.65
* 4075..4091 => 2.0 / 5.45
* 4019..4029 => 0.1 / 6.18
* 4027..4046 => -0.3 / 6.35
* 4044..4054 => -0.2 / 6.39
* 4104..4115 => 2.3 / 4.91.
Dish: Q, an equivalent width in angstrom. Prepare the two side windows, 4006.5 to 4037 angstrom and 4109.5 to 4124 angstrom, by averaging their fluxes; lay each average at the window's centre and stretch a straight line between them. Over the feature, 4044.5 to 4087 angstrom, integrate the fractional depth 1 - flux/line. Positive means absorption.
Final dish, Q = 1.63 angstrom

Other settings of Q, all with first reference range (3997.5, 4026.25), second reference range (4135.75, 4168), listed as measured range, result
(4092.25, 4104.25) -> 1.9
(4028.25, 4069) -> 1.4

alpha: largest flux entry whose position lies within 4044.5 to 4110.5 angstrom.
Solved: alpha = 6.791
